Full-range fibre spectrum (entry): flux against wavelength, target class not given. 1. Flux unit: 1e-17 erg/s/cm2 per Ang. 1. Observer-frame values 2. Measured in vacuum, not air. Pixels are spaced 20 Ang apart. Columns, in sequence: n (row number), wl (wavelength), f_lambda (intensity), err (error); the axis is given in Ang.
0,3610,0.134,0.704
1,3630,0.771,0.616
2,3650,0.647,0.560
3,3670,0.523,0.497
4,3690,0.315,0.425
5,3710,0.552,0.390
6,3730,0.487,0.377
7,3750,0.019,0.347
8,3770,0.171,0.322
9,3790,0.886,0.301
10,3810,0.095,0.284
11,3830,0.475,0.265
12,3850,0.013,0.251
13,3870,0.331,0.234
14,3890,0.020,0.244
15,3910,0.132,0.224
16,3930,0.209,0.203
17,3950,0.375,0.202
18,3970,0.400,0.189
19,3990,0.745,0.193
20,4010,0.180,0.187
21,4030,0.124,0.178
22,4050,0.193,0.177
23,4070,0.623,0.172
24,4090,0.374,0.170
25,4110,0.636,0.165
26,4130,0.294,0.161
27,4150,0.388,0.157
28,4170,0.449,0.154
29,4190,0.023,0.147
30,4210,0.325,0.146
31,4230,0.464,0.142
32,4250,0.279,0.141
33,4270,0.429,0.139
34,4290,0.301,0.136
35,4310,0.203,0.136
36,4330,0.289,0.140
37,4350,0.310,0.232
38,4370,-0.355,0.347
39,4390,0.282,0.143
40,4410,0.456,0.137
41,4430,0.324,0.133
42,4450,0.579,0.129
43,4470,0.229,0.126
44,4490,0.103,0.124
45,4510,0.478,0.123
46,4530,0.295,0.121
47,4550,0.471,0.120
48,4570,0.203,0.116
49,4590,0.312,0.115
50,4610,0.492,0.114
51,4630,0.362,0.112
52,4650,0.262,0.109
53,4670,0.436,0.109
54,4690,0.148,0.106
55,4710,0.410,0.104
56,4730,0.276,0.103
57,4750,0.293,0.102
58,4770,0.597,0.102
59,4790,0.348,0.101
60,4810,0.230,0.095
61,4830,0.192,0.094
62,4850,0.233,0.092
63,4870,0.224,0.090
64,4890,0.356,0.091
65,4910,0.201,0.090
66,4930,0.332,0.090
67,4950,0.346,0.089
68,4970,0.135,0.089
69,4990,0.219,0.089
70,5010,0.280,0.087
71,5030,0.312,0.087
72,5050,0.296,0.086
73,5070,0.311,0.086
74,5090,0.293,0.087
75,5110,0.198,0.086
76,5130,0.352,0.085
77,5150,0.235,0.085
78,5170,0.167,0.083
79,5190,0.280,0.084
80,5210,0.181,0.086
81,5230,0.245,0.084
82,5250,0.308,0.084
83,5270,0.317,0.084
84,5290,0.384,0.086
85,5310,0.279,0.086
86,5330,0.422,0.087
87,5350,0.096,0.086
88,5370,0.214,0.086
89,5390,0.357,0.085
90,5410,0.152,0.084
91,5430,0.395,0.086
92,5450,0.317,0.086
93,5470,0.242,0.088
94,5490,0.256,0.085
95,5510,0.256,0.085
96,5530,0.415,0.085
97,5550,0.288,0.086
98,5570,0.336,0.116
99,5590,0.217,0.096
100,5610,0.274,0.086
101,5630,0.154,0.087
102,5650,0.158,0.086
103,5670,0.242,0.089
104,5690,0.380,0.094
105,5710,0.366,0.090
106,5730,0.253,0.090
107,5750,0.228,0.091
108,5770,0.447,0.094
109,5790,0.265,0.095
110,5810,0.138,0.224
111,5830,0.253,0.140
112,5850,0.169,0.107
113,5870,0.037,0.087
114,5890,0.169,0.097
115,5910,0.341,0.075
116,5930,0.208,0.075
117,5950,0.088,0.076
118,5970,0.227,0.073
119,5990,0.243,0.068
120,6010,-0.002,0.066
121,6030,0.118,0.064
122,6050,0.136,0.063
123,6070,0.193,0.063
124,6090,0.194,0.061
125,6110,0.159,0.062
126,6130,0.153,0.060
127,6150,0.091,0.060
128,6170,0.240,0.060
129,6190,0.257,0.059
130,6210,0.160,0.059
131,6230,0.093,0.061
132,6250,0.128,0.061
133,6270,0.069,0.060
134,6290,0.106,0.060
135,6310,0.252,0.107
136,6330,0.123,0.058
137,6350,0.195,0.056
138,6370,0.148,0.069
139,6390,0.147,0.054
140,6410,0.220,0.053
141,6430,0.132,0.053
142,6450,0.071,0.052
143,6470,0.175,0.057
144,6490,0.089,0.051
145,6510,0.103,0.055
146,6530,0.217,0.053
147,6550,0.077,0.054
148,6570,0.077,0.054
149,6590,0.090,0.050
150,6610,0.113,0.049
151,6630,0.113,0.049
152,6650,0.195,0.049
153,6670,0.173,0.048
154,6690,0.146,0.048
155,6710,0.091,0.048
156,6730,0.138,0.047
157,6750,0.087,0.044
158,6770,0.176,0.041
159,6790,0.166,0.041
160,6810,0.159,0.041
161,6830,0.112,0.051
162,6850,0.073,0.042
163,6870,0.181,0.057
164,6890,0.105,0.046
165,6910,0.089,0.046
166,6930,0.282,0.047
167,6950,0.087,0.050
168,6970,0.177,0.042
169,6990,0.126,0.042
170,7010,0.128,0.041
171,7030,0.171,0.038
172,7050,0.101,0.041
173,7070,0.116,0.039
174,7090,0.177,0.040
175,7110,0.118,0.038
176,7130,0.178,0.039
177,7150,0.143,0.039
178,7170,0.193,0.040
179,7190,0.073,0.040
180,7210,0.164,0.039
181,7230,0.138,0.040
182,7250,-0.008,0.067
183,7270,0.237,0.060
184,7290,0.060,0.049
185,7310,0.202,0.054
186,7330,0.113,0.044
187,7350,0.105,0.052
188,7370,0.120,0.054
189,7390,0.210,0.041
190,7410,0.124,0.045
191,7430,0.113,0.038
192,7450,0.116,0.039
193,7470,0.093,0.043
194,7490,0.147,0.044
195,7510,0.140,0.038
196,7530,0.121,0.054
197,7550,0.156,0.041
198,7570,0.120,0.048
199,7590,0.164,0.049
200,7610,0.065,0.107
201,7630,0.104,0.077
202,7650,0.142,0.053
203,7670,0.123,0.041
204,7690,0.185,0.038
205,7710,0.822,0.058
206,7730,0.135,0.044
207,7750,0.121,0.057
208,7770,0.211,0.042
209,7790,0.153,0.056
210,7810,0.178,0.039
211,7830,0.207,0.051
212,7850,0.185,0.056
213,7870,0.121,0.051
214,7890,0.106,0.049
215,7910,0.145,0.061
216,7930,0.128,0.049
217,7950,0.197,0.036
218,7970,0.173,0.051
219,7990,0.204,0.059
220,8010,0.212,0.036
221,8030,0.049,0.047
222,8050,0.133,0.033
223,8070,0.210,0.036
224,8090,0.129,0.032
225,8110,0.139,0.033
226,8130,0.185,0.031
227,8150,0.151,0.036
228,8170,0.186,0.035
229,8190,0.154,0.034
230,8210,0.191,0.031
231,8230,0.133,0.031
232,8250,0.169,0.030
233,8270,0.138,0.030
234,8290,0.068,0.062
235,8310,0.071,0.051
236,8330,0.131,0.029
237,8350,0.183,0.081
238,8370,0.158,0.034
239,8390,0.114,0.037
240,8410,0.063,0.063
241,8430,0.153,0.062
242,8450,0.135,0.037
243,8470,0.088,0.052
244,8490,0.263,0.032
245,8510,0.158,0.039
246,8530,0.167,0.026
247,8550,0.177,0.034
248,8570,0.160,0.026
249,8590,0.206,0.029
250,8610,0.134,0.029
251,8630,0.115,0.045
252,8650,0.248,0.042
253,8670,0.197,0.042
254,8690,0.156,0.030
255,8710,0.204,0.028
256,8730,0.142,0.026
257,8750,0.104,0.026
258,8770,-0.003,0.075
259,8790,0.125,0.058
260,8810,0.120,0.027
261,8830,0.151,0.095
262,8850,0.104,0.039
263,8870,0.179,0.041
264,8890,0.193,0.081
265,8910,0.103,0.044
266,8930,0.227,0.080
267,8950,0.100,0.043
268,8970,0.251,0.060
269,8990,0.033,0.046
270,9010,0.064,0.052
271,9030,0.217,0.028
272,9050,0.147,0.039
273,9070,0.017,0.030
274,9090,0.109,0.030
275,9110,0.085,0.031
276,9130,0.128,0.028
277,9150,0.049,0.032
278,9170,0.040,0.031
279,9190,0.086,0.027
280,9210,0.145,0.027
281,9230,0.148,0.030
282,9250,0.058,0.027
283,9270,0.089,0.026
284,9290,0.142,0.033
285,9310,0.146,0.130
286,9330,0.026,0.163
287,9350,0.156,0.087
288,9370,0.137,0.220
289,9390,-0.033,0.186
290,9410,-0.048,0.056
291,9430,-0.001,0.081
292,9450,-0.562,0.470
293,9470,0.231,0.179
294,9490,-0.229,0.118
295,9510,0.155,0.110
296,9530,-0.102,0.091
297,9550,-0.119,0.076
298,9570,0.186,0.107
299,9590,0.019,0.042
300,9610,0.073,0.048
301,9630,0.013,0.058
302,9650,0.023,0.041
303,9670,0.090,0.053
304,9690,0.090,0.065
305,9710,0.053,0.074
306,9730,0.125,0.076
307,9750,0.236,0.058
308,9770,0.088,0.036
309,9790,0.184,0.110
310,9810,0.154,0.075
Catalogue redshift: 1.067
